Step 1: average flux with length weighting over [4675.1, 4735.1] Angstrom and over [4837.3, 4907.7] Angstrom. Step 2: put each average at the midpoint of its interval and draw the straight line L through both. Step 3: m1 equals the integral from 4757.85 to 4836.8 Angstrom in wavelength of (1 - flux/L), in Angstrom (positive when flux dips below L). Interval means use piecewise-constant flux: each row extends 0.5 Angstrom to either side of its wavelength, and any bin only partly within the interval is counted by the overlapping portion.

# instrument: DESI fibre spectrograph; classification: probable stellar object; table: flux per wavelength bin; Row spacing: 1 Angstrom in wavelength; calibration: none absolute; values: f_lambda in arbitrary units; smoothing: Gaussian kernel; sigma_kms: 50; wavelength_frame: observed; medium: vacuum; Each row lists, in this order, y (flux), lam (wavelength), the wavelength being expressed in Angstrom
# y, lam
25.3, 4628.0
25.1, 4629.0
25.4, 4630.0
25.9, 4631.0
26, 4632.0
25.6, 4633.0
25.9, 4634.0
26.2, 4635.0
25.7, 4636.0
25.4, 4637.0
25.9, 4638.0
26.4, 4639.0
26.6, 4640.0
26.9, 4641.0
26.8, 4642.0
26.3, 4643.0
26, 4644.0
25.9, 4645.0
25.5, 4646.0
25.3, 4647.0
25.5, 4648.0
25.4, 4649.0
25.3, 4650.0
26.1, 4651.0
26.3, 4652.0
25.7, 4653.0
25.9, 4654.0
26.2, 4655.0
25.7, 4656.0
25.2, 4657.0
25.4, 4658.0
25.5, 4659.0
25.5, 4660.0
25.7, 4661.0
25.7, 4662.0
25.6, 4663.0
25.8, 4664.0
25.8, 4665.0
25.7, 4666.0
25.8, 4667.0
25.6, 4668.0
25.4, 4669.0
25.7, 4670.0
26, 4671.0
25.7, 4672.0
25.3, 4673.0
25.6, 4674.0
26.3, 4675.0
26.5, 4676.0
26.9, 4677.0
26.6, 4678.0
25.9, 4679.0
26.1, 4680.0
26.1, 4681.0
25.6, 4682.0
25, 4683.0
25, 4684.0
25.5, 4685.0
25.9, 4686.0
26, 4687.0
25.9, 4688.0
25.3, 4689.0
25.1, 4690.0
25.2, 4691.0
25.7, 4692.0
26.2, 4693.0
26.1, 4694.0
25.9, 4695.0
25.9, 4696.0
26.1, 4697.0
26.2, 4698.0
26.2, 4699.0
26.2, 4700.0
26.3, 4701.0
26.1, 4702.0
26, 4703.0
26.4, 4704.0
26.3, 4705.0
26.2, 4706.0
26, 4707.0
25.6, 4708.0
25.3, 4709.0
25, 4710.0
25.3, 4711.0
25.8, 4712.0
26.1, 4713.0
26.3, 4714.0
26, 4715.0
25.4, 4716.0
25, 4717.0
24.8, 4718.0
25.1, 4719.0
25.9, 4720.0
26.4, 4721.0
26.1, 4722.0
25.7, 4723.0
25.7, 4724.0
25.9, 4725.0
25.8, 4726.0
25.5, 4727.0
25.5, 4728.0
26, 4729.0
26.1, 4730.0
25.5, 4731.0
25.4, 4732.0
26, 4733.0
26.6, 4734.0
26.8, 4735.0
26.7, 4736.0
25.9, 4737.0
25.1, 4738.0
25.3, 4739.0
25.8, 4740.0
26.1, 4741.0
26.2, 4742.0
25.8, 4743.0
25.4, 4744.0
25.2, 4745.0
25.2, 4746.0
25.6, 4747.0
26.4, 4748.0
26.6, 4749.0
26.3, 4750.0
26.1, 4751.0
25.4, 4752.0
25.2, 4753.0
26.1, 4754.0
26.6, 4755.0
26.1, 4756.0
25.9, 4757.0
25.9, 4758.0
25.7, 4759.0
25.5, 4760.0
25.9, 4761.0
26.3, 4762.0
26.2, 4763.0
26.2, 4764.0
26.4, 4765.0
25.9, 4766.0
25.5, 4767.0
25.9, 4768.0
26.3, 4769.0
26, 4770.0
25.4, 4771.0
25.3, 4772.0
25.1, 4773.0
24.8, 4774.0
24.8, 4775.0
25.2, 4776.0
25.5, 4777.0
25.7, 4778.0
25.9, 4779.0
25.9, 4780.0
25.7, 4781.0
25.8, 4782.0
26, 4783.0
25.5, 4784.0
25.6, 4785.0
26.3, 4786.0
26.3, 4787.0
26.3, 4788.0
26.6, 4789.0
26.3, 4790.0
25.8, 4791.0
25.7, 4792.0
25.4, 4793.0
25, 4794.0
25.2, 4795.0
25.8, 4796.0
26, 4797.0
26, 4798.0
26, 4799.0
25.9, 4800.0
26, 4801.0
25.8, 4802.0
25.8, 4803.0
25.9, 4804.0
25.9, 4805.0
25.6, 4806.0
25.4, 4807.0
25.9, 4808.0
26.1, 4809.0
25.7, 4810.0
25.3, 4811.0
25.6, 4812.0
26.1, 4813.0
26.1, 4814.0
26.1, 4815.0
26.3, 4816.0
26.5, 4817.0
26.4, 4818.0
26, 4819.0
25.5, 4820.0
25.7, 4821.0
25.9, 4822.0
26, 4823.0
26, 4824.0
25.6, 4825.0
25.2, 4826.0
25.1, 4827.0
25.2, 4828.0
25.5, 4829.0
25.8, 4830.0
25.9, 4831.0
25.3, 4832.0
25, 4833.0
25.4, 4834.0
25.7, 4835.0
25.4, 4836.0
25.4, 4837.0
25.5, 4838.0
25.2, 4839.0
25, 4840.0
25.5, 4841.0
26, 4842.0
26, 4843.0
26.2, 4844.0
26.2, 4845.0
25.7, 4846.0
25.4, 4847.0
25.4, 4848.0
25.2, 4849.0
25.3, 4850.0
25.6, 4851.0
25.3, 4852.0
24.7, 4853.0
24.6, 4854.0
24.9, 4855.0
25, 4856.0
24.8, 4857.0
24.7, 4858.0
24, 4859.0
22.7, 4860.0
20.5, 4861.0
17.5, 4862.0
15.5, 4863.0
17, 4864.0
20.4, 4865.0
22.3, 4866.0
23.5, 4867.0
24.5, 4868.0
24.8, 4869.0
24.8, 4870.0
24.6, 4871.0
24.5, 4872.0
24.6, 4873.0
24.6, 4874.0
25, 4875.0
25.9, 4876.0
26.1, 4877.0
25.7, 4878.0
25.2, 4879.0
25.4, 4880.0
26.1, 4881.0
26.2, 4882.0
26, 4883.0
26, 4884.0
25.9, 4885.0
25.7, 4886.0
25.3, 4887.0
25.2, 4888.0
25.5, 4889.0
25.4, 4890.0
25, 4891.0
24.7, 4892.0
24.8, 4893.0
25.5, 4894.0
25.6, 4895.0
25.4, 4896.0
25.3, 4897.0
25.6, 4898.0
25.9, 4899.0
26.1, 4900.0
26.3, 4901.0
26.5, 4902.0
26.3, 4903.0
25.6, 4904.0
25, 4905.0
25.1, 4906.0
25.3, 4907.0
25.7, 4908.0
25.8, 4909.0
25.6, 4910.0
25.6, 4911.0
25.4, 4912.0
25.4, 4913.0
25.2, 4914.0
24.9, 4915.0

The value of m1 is -1.6 Angstrom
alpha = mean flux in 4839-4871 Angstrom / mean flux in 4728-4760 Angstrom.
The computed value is 0.92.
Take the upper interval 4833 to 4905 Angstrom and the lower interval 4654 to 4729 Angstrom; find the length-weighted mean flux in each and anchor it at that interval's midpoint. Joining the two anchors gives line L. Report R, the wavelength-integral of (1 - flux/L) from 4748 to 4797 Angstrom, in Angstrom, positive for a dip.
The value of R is -1.0 Angstrom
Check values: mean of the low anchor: 25.8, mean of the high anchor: 24.8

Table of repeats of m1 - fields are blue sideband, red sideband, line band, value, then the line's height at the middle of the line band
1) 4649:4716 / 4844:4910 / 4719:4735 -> -0.2 Angstrom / 25.6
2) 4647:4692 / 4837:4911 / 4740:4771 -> -0.7 Angstrom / 25.3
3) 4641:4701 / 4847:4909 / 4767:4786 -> -0.3 Angstrom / 25.2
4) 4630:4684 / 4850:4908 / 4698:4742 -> -0.6 Angstrom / 25.5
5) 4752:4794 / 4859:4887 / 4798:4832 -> -1.2 Angstrom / 25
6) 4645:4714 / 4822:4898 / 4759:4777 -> -0.3 Angstrom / 25.3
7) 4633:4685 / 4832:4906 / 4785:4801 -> -0.5 Angstrom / 25.2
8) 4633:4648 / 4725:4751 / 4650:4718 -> 0.4 Angstrom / 26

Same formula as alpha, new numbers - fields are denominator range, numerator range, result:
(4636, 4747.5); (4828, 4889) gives 0.95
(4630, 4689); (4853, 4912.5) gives 0.95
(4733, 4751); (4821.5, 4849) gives 0.99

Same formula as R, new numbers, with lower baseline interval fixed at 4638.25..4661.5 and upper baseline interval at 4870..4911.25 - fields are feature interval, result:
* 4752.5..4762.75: -0.09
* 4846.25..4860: 0.34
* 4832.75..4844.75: 0.01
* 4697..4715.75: -0.13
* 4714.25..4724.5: 0.05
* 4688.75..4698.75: 0.00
